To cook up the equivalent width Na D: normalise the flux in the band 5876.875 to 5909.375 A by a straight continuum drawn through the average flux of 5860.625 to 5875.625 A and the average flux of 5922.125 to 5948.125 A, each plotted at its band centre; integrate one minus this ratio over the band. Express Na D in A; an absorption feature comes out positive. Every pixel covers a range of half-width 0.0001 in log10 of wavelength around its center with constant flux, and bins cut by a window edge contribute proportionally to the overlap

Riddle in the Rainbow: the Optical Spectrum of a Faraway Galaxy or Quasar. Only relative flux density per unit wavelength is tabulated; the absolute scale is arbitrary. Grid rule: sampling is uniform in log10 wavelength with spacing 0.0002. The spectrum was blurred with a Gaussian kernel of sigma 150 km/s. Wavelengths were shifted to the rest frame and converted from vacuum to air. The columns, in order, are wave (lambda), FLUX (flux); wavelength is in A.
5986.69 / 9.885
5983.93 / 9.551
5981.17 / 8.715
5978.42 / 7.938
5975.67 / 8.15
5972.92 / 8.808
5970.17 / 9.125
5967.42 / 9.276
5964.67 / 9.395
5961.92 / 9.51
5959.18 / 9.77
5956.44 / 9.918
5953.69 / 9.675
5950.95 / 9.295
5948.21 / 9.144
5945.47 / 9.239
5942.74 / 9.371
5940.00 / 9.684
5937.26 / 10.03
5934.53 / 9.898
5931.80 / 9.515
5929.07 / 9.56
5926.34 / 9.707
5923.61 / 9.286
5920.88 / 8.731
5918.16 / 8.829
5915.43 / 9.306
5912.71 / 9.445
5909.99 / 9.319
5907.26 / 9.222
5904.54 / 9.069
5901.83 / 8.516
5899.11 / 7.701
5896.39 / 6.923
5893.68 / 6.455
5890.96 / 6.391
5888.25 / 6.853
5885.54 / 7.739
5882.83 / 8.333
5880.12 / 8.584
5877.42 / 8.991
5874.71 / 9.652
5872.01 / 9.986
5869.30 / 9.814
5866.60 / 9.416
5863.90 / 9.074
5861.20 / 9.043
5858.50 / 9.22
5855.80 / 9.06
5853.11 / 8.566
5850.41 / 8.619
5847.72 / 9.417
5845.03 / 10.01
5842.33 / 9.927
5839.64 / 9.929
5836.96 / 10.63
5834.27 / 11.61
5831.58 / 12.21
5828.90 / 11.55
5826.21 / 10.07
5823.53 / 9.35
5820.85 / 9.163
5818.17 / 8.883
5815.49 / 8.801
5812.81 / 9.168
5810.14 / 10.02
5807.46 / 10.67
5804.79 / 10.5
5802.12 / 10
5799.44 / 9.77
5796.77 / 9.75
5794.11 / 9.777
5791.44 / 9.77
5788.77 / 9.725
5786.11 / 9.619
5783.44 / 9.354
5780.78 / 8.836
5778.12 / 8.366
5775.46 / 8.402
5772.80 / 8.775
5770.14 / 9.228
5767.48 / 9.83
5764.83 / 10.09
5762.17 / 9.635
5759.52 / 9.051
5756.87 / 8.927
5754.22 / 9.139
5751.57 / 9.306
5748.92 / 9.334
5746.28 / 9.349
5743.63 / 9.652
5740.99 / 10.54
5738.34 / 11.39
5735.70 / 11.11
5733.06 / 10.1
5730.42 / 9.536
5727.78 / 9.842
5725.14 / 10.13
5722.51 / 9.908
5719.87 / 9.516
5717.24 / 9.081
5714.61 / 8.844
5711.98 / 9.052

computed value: 5.56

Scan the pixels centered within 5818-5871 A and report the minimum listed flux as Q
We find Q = 8.566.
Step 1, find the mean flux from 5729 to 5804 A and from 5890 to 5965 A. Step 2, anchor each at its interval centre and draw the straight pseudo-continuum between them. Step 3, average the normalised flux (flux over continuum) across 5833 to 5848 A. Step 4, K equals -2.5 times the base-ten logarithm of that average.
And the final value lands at -0.11 mag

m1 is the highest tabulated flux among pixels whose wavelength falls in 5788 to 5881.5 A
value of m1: 12.21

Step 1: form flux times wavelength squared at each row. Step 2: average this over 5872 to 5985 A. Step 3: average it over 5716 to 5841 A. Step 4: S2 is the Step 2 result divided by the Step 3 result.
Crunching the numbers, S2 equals 0.96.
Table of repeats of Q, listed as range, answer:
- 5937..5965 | 9.144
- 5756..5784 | 8.366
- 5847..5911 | 6.391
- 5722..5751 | 9.334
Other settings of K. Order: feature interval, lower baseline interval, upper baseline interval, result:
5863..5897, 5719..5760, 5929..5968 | 0.16 mag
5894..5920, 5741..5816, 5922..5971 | 0.11 mag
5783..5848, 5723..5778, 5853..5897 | -0.11 mag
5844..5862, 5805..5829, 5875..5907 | -0.04 mag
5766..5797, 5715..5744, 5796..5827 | 0.06 mag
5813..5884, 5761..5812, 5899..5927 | -0.03 mag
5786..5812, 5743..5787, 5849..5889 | -0.10 mag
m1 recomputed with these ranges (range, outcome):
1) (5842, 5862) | 10.01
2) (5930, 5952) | 10.03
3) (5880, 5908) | 9.222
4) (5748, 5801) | 10.09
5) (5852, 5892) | 9.986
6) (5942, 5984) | 9.918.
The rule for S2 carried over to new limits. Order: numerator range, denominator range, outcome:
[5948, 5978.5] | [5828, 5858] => 0.95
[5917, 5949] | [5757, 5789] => 1.08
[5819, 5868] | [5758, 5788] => 1.09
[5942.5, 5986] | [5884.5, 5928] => 1.12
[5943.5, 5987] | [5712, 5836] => 1.01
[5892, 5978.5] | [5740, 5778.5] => 1.03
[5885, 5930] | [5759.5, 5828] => 0.92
